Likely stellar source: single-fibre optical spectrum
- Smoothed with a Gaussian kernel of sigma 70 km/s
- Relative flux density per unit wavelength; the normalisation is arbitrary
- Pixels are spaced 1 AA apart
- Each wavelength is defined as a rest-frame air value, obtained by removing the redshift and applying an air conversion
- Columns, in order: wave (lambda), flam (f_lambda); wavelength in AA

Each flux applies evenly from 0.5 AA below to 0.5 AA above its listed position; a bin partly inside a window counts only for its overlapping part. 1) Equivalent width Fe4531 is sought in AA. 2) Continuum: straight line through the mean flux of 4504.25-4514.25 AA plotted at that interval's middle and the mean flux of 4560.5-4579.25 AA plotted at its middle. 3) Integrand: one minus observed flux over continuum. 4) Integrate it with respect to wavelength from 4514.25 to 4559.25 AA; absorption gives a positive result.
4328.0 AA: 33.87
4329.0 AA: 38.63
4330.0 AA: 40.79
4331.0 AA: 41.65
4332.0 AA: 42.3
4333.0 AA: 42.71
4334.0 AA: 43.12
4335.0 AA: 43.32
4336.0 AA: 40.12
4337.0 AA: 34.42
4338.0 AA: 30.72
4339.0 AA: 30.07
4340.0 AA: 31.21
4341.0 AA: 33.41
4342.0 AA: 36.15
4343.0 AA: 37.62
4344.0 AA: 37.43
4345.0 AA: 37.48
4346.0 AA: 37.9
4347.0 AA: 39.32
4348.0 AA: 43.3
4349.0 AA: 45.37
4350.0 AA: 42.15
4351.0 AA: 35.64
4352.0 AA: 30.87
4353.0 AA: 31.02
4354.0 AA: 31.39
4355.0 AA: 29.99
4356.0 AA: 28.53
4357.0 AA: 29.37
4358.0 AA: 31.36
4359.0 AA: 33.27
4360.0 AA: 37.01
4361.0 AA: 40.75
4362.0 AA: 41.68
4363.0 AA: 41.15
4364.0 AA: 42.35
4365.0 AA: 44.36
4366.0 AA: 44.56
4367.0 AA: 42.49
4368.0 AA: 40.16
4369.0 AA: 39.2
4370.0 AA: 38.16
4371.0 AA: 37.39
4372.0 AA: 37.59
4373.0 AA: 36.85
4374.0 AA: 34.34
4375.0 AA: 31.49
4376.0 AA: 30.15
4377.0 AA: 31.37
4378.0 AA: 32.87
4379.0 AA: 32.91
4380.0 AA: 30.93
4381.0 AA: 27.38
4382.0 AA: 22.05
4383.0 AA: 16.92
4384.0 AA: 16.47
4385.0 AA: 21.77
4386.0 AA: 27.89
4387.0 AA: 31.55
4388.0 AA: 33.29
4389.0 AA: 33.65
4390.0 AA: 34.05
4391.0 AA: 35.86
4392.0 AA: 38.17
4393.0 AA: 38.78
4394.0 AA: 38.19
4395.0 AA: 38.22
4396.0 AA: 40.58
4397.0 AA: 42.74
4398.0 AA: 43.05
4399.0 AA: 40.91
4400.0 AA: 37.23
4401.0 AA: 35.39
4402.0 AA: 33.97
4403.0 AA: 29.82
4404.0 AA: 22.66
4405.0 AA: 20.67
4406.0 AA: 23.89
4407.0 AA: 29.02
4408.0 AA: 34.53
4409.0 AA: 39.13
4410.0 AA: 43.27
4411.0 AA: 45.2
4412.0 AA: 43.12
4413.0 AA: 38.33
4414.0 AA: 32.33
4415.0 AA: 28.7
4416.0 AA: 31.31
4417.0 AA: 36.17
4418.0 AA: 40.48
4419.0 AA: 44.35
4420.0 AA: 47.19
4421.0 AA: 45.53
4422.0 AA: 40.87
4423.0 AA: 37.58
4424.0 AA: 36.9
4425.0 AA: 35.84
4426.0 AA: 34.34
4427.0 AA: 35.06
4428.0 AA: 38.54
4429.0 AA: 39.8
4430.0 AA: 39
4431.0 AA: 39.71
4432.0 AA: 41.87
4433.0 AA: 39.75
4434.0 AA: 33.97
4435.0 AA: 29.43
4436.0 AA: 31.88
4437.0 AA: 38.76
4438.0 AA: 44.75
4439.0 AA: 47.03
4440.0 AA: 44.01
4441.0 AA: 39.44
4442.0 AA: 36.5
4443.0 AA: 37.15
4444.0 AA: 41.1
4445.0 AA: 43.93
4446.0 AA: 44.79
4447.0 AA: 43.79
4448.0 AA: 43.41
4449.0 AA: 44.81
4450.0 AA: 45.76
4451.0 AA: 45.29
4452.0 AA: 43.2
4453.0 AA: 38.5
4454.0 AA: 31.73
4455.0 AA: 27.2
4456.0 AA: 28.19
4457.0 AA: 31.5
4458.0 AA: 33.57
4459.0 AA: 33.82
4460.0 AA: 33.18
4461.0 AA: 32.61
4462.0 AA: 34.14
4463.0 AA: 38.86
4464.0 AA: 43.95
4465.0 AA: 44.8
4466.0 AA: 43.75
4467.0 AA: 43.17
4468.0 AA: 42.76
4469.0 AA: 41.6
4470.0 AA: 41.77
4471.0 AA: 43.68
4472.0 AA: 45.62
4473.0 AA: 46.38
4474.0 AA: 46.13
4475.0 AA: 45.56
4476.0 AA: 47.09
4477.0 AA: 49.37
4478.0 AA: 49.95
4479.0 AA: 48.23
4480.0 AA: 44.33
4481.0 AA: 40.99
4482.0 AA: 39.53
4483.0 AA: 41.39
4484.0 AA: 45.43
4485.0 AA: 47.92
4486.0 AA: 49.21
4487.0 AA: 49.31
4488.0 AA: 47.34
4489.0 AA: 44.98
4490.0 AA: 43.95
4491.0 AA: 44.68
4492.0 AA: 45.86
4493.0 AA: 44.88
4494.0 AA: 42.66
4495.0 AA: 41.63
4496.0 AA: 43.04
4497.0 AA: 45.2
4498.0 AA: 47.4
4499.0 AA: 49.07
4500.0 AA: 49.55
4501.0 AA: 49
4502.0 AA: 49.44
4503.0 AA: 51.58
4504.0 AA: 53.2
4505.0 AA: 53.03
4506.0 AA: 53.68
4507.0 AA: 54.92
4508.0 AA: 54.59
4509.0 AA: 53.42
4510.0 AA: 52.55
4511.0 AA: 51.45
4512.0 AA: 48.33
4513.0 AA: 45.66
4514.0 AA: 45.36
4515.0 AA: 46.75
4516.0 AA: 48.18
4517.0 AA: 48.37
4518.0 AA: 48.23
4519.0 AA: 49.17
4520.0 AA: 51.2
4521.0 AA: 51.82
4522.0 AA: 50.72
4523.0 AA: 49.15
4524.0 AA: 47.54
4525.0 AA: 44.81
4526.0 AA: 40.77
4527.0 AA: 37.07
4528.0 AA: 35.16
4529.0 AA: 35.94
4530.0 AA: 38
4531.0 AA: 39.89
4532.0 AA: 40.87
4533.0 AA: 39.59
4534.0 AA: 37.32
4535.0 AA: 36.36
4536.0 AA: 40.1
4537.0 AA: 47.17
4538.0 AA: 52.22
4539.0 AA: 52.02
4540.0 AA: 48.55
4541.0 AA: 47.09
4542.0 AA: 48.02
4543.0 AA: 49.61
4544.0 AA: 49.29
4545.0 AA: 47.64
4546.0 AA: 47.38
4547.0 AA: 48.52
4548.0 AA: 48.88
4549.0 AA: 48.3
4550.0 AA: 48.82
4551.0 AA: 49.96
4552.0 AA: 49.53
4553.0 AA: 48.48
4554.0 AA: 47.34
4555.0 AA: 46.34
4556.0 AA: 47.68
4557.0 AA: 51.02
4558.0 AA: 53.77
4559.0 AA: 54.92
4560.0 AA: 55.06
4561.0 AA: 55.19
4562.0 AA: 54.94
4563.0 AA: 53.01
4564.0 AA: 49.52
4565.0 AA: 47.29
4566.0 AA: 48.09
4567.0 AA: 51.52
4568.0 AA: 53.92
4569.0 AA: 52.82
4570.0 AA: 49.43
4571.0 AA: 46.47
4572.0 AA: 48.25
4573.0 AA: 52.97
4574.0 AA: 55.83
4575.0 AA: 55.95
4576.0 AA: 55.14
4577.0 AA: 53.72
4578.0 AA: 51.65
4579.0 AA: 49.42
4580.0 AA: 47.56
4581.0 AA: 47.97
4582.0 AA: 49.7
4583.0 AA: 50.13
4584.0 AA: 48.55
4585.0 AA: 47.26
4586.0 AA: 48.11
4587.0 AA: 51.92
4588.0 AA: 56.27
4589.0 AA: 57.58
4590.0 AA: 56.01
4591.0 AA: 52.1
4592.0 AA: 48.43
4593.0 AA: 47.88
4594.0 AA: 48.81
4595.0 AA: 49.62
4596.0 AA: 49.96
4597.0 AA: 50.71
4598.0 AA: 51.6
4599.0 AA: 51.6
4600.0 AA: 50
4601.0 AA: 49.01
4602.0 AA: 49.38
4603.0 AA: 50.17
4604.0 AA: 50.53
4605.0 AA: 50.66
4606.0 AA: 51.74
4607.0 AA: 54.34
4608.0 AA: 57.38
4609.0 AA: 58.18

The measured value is 4.6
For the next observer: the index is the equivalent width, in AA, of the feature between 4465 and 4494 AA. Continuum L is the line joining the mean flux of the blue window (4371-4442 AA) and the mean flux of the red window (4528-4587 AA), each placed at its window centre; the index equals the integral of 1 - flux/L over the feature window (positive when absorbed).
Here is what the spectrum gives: -2.4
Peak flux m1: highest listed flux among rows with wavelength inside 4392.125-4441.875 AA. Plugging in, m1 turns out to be 47.19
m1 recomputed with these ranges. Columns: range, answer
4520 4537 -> 51.82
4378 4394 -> 38.78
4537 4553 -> 52.22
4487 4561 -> 55.19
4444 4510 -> 54.92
